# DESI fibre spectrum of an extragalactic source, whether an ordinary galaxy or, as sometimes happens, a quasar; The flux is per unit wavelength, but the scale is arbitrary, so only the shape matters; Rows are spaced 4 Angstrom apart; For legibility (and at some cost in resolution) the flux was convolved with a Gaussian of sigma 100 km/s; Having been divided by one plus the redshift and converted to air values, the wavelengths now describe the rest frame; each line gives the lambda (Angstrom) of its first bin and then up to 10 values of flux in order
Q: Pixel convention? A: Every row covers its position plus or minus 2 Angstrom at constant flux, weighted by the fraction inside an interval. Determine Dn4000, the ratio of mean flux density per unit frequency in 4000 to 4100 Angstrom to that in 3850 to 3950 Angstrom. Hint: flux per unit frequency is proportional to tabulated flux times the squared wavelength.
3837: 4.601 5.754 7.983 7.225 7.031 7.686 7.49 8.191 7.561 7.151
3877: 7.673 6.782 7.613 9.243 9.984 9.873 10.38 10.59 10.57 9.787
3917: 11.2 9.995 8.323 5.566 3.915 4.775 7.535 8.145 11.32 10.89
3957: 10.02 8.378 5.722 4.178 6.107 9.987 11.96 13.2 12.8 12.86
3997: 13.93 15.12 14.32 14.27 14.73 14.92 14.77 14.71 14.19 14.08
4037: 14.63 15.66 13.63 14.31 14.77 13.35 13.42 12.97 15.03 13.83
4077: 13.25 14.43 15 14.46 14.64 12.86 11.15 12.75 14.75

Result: 1.85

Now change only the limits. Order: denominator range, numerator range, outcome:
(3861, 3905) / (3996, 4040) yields 1.83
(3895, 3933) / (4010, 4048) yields 1.66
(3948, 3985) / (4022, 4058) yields 1.68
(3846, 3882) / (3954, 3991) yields 1.31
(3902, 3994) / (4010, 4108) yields 1.65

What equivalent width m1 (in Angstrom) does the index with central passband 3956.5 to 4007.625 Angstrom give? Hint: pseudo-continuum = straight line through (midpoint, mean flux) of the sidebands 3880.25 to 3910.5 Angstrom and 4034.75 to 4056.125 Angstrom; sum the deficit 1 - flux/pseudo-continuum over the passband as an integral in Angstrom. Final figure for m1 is 7.3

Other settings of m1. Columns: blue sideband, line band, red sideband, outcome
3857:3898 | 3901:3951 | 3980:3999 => 7.6 Angstrom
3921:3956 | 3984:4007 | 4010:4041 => -2.7 Angstrom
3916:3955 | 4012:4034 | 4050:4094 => -4.9 Angstrom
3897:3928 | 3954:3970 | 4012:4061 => 5.7 Angstrom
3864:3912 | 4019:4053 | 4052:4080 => -4.1 Angstrom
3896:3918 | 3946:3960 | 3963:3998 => -0.4 Angstrom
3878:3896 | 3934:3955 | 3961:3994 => 1.8 Angstrom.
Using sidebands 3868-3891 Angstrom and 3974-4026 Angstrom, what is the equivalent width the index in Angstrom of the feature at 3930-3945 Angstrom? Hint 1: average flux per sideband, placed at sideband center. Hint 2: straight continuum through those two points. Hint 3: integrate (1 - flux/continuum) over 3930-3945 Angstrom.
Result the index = 6.8 Angstrom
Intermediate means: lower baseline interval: 7.68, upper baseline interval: 13.5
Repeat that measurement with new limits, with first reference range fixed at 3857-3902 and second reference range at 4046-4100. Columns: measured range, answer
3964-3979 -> 6.1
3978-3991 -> -1.2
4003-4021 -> -3.6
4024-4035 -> -1.4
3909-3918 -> -1.1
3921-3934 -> 4.0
